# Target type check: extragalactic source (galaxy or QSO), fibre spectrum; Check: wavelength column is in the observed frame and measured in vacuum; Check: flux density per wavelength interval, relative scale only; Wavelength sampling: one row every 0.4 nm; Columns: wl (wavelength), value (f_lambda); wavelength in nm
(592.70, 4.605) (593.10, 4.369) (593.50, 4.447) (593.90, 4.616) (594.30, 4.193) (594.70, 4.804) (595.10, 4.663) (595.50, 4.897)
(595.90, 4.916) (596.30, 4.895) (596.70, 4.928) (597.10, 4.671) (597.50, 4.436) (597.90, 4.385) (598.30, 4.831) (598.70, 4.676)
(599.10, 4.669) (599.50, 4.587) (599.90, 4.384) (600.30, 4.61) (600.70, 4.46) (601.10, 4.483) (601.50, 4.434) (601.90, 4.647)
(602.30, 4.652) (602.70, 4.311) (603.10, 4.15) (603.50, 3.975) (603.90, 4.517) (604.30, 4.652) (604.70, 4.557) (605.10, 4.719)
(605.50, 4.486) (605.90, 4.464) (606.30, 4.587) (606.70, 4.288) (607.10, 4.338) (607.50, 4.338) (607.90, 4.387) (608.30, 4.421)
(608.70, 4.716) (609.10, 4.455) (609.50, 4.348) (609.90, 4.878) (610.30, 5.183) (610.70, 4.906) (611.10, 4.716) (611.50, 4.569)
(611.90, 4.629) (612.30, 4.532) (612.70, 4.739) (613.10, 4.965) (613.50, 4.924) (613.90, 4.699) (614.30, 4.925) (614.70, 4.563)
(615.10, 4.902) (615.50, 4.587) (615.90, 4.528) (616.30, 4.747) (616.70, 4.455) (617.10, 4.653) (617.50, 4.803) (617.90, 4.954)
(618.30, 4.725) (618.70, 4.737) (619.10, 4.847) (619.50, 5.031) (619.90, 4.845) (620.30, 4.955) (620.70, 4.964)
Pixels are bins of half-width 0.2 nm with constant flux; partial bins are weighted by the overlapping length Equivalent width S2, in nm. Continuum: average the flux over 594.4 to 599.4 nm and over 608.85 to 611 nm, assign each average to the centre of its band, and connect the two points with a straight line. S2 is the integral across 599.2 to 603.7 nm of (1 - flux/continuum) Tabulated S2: 0.283 nm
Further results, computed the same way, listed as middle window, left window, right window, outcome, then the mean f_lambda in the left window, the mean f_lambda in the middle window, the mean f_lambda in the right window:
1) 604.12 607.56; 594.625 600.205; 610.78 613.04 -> 0.13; 4.69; 4.5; 4.67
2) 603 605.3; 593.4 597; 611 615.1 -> 0.14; 4.71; 4.44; 4.73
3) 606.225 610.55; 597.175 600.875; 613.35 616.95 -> 0.09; 4.56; 4.54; 4.7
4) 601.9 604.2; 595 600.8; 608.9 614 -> 0.16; 4.67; 4.36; 4.73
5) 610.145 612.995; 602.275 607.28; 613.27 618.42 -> -0.09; 4.43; 4.75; 4.73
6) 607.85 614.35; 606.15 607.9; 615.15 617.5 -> -0.31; 4.38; 4.71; 4.63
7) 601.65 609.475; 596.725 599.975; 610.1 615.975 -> 0.38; 4.61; 4.45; 4.76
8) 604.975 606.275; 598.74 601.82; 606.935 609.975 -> -0.02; 4.53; 4.55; 4.47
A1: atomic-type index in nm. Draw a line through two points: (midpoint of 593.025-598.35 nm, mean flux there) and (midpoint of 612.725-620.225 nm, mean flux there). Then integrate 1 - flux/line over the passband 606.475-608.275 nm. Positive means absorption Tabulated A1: 0.14 nm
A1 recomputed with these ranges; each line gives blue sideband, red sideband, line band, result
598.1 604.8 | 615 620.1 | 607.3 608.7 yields 0.05 nm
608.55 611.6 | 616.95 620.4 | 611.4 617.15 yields 0.10 nm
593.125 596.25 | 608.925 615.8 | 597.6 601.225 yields 0.08 nm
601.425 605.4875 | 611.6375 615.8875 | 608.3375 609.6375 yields 0.03 nm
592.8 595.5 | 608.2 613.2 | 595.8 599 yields -0.09 nm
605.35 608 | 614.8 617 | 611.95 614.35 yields -0.11 nm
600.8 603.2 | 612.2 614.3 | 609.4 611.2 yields -0.05 nm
